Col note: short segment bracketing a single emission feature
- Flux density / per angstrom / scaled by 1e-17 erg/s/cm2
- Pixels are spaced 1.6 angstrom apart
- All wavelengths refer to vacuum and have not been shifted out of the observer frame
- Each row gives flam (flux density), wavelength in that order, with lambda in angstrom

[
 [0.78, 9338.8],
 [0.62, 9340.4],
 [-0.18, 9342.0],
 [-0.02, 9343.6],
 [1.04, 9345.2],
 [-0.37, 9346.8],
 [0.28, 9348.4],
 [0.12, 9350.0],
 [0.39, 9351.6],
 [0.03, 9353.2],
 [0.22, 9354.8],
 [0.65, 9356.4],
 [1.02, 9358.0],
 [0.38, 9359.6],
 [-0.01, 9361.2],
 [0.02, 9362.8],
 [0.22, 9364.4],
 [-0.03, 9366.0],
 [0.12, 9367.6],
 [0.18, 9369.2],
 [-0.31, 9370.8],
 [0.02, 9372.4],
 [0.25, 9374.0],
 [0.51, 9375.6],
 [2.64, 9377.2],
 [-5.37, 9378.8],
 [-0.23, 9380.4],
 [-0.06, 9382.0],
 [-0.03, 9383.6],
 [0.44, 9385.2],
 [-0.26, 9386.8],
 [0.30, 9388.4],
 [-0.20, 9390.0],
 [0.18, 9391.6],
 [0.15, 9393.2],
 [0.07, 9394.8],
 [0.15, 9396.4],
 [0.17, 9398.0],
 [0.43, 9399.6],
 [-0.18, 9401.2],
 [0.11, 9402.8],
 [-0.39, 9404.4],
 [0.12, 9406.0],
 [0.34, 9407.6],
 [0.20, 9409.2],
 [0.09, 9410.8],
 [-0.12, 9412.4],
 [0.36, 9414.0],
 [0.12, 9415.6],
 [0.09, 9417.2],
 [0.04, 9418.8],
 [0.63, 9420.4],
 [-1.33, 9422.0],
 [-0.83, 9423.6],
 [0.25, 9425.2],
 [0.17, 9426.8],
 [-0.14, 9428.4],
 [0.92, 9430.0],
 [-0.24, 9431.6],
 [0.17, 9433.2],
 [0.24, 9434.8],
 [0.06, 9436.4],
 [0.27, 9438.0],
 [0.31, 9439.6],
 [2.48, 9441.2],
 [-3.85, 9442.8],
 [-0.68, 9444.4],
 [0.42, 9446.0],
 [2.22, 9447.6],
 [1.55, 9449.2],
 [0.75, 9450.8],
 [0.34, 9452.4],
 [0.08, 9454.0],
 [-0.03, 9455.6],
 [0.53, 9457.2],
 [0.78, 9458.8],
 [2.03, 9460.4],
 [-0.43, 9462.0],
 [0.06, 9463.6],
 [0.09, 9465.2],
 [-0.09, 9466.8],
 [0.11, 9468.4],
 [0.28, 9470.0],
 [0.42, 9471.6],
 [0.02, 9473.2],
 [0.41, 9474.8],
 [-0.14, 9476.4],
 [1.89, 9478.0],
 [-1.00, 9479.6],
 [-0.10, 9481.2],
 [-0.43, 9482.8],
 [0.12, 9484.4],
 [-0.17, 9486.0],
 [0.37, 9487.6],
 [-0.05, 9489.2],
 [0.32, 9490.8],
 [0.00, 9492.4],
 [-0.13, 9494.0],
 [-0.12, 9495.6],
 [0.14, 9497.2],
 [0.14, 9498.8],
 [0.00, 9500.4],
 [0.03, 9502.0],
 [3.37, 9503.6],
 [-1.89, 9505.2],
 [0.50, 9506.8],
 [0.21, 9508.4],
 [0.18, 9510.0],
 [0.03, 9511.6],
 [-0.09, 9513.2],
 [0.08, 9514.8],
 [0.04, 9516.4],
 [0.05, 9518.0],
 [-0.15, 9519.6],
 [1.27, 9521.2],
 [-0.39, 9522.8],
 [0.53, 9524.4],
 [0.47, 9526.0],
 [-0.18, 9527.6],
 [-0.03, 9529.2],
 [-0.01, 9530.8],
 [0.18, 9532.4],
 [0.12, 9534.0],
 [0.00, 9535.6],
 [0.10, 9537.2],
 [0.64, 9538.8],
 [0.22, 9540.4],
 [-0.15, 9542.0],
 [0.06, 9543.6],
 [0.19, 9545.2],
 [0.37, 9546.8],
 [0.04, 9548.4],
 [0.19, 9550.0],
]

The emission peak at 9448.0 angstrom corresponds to [O III]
